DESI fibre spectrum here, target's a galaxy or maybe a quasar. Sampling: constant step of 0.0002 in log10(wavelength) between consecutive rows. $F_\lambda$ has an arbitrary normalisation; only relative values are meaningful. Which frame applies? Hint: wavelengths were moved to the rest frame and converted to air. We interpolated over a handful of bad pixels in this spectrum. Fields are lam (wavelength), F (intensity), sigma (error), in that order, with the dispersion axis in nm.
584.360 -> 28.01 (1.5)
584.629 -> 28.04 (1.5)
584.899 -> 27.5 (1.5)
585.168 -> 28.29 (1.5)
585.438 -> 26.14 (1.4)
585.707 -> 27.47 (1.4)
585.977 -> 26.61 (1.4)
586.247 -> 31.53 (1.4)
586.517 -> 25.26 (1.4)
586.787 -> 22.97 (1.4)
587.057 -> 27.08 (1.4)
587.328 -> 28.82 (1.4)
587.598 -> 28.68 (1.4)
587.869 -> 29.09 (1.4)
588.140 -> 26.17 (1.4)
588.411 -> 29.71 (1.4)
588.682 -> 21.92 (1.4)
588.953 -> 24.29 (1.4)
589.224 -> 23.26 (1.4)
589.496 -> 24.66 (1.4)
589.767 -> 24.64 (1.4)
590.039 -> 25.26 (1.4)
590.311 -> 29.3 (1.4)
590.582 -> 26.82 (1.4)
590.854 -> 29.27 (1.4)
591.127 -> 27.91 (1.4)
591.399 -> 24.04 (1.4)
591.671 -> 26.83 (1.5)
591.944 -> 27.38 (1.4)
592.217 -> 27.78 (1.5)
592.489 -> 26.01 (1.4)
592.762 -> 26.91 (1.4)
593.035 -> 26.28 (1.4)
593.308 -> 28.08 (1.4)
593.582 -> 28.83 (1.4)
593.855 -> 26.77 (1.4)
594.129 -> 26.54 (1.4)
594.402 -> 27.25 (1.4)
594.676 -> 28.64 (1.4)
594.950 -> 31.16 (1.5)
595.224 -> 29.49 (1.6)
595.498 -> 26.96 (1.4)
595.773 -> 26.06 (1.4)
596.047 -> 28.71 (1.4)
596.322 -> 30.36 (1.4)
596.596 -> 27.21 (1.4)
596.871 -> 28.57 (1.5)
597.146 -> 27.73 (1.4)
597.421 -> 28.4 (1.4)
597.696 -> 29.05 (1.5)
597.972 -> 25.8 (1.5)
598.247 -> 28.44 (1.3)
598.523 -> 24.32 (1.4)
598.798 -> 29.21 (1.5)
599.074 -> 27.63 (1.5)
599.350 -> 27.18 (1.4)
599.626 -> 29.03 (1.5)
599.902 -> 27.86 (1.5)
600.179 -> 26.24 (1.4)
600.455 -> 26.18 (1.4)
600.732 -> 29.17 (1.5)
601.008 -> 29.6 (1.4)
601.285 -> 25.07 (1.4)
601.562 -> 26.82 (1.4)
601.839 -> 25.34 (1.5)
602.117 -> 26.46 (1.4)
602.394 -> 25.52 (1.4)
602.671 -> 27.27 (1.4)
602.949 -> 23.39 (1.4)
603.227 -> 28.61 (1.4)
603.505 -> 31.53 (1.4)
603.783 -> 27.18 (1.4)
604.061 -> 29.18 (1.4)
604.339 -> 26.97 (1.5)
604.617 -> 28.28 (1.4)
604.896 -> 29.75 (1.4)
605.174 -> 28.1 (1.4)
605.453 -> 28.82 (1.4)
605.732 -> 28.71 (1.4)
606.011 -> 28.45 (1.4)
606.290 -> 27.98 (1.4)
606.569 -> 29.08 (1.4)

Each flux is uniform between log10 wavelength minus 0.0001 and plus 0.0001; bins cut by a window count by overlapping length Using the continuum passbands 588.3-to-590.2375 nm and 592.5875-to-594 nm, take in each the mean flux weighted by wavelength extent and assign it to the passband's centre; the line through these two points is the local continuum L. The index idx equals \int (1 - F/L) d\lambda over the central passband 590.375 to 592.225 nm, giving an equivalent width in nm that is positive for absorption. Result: -0.08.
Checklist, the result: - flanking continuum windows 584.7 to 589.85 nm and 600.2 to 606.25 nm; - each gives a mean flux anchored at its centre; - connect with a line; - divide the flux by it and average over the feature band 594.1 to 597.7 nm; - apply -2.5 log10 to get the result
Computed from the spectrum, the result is -0.047 mag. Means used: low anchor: 26.6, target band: 28.3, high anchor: 27.6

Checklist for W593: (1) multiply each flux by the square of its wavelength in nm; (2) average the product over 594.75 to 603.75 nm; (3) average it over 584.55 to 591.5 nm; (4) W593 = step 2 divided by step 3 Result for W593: 1.1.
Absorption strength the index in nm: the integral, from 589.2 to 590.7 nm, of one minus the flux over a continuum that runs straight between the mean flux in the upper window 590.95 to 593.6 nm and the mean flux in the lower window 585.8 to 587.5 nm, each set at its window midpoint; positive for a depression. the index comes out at 0.07 nm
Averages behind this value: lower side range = 27.1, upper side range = 27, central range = 25.8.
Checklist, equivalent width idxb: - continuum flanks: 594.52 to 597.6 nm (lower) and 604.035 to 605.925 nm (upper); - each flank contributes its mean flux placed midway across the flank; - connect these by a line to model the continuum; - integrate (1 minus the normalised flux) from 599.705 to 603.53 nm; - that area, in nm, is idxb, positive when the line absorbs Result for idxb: 0.20 nm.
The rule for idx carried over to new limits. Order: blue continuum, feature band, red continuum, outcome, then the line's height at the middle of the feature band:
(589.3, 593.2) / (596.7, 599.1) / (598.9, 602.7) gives -0.06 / 27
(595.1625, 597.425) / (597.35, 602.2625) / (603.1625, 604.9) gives 0.19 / 28.4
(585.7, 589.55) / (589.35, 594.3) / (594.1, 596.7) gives 0.12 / 27.5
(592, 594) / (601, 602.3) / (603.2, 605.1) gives 0.10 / 28.4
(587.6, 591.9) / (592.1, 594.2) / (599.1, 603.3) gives -0.05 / 26.5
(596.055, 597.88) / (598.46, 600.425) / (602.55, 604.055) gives 0.05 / 28.2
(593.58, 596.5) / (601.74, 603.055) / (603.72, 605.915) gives 0.13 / 28.4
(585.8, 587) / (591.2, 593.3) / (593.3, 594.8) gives 0.06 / 27.4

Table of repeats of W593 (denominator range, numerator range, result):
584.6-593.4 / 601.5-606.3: 1.09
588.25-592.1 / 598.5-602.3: 1.08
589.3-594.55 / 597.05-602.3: 1.04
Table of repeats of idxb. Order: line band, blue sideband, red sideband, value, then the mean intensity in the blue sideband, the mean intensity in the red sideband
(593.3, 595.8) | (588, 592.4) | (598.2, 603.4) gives -0.14 nm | 26.2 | 27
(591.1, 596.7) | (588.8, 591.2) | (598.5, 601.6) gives -0.20 nm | 26.1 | 27.5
